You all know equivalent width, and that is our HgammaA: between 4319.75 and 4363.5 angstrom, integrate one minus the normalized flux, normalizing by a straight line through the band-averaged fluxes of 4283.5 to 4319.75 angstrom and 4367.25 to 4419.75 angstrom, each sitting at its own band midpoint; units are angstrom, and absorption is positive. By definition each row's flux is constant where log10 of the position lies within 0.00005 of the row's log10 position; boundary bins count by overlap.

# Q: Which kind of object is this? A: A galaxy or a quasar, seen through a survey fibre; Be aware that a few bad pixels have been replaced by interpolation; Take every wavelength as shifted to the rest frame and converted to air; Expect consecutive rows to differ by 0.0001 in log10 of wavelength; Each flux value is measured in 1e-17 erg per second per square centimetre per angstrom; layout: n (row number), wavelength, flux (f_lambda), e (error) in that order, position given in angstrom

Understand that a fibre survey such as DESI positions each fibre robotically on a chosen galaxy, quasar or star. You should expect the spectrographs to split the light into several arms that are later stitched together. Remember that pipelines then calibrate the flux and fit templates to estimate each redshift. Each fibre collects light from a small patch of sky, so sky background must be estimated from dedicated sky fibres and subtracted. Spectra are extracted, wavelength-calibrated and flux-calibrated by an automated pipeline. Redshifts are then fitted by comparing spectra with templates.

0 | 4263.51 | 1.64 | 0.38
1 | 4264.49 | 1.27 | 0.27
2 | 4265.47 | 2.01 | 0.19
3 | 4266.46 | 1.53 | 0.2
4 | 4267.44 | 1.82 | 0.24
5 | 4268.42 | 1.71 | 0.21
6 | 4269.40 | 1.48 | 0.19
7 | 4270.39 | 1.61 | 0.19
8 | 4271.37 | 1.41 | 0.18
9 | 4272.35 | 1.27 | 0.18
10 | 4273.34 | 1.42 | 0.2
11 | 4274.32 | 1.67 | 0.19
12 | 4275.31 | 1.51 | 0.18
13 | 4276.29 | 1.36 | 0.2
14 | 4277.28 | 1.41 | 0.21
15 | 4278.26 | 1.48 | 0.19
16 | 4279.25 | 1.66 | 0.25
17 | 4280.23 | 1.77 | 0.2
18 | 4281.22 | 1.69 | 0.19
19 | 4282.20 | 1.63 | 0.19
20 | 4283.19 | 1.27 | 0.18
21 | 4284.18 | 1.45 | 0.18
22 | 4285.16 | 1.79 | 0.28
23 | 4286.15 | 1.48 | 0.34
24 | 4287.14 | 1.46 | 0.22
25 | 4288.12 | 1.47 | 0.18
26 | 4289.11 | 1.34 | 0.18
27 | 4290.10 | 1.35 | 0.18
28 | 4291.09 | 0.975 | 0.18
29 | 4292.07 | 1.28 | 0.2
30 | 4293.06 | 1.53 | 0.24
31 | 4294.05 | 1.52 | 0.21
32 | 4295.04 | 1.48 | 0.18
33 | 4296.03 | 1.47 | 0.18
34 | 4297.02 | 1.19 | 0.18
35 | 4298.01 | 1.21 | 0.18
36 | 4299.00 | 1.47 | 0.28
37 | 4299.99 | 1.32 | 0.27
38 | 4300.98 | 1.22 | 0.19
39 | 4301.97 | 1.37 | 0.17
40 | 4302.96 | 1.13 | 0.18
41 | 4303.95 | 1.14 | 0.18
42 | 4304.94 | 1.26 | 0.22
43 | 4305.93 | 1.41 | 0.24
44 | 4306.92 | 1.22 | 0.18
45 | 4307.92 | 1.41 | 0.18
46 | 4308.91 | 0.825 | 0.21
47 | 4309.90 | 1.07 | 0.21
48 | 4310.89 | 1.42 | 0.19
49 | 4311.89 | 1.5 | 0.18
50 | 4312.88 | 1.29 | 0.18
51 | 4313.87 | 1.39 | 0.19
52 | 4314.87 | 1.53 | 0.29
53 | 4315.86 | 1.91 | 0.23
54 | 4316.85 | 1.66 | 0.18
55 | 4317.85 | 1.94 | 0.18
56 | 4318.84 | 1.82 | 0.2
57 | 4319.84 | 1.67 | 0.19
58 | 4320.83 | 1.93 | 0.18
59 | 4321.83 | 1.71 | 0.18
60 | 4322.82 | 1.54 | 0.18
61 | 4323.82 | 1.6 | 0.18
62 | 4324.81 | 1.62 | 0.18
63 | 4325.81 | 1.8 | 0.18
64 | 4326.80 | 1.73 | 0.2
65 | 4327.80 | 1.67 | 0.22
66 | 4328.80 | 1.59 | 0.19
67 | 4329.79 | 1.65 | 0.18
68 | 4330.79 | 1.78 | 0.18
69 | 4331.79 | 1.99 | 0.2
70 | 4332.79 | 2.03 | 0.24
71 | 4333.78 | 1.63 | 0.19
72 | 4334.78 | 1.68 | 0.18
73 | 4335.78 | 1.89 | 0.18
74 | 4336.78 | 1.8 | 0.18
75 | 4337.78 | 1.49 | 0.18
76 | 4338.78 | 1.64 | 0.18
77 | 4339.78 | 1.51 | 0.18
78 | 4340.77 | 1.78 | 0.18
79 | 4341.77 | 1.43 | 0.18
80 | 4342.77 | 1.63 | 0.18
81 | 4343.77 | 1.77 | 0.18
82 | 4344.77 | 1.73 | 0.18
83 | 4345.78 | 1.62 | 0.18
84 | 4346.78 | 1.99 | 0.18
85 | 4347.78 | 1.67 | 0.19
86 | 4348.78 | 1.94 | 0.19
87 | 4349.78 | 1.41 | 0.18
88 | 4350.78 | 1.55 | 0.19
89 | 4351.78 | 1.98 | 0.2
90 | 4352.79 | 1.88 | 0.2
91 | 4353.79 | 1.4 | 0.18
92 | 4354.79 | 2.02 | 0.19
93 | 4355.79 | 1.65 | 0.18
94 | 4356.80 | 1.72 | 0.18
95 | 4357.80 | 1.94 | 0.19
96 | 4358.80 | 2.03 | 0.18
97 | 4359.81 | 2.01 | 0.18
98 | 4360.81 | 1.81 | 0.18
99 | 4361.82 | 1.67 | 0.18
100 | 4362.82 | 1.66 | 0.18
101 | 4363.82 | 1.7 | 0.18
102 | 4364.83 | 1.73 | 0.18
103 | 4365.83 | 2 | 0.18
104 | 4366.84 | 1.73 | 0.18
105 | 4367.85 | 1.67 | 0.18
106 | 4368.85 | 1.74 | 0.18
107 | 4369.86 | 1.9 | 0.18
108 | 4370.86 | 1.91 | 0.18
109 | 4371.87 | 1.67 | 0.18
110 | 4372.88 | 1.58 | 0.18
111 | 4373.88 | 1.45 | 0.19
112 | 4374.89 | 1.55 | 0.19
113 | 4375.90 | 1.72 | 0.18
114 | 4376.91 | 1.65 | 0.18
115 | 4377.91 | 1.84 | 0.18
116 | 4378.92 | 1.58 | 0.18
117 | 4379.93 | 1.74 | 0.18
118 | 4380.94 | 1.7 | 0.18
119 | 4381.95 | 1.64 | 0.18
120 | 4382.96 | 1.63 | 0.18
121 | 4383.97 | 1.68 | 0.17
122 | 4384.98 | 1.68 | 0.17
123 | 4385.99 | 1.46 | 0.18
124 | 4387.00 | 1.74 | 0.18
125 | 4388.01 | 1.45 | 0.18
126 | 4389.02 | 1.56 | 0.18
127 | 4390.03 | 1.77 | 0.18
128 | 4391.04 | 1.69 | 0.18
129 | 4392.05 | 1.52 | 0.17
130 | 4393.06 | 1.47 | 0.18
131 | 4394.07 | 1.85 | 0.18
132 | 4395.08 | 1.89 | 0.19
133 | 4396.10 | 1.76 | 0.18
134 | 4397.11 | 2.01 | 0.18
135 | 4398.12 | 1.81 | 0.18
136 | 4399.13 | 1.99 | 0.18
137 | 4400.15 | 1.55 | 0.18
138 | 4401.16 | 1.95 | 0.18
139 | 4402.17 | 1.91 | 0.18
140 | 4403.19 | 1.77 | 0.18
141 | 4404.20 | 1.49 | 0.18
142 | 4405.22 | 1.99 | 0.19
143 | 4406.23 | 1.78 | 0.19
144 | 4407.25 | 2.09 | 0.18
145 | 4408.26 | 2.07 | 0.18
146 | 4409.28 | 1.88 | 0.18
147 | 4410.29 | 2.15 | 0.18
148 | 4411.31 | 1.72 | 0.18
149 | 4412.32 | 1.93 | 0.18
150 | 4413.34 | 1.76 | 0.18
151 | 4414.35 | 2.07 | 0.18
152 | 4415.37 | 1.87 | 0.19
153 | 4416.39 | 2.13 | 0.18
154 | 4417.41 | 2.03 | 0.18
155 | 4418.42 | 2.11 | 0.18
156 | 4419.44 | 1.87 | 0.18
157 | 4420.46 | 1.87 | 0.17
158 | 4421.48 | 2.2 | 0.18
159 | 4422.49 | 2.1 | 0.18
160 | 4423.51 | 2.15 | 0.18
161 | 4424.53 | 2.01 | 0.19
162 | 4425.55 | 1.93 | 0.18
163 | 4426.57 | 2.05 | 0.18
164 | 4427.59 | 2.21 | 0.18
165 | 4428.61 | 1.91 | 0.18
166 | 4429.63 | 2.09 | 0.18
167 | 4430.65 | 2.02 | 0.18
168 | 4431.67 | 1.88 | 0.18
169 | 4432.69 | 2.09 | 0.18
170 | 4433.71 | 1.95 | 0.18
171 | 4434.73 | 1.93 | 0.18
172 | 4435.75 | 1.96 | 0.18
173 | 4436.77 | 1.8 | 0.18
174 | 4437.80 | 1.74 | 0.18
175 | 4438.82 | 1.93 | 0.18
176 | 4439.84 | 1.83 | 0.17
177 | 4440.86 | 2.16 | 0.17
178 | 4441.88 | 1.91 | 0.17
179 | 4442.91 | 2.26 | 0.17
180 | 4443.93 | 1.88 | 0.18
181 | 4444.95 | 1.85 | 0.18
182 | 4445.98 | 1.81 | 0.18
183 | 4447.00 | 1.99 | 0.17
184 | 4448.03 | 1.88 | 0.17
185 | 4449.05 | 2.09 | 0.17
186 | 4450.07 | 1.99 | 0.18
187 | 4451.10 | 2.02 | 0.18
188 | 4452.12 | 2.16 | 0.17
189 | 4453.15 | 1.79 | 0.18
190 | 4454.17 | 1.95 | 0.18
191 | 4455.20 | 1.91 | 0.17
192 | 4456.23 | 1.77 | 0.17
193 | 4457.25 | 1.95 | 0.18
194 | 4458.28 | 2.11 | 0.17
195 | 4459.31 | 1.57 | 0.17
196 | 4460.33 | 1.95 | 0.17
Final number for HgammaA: -4.8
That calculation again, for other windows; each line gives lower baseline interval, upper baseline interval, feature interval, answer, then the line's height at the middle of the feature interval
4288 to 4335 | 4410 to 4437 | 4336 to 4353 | -0.6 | 1.64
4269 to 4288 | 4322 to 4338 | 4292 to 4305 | 2.1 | 1.6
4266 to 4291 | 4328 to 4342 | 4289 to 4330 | 4.3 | 1.62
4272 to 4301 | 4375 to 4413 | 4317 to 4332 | -1.7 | 1.55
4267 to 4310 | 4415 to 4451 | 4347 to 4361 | -1.0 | 1.67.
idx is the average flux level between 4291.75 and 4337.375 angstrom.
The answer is 1.53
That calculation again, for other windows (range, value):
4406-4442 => 1.98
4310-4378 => 1.71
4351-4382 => 1.75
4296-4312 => 1.26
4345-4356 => 1.74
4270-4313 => 1.39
